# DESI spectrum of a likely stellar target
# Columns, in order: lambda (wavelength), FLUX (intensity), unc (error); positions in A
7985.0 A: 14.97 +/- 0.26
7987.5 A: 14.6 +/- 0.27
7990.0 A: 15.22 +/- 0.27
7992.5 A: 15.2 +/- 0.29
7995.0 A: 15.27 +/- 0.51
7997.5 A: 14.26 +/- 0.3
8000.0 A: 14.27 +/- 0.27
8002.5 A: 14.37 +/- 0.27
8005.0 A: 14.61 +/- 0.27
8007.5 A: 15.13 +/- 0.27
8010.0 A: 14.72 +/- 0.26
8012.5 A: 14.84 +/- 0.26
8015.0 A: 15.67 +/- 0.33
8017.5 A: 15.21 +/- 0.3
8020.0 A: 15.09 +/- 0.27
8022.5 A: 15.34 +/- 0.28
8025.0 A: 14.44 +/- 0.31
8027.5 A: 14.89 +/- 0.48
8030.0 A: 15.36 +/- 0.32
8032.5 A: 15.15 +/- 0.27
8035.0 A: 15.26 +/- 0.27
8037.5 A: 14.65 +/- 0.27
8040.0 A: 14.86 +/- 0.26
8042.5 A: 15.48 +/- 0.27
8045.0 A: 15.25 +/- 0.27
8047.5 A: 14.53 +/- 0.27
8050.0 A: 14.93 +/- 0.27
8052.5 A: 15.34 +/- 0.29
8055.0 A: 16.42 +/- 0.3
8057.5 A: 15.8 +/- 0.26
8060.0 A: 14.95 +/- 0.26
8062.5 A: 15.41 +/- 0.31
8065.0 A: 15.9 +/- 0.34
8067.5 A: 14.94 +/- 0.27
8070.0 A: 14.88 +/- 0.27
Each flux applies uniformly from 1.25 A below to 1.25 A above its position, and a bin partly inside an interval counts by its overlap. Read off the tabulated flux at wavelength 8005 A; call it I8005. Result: 14.61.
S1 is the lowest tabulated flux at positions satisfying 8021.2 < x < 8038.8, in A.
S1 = 14.44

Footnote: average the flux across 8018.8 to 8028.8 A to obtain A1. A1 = 14.9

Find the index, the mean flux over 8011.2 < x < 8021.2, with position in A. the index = 15.2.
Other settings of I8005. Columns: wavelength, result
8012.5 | 14.84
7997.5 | 14.26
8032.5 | 15.15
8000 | 14.27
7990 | 15.22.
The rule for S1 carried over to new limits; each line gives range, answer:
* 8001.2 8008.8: 14.37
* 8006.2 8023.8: 14.72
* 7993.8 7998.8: 14.26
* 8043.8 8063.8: 14.53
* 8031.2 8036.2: 15.15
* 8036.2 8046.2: 14.65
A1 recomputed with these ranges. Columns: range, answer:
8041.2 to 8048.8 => 15.1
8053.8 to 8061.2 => 15.7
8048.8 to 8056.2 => 15.6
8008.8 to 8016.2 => 15.1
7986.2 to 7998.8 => 14.9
